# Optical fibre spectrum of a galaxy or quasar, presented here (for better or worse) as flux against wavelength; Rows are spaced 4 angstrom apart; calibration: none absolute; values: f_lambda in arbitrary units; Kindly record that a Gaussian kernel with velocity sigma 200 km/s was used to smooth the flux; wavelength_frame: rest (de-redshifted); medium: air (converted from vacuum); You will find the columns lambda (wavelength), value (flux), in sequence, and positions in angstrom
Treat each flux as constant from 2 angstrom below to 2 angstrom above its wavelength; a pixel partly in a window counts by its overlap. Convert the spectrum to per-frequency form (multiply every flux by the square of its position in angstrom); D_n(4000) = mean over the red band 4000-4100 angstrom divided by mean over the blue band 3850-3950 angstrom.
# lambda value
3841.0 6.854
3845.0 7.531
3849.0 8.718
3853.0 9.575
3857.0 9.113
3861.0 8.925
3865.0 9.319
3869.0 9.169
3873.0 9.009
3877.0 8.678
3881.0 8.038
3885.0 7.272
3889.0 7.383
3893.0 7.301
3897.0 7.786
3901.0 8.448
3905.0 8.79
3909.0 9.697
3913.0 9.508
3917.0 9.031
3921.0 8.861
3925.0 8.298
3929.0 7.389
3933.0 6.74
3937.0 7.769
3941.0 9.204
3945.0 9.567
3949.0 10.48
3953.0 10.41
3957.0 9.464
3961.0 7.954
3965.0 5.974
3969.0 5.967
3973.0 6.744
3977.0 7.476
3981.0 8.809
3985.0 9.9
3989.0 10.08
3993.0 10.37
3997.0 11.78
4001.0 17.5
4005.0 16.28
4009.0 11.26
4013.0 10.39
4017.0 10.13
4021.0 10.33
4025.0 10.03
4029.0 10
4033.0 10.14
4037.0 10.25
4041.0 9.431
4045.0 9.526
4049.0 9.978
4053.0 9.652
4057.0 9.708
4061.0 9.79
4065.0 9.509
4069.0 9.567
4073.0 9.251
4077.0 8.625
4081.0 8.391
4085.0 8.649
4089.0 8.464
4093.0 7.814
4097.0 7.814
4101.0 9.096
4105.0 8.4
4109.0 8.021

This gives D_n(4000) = 1.25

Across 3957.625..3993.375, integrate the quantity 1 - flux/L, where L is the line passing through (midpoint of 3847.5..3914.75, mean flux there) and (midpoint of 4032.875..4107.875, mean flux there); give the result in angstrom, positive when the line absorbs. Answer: 3.2 angstrom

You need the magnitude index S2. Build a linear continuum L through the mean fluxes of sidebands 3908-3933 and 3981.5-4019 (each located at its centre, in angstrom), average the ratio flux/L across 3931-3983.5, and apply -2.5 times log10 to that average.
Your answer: 0.22 mag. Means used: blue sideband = 8.6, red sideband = 11.8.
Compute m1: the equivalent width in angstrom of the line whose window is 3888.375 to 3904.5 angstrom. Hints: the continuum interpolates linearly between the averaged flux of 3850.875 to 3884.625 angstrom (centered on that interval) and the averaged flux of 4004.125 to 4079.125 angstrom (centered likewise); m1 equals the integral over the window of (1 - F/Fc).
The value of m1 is 2.2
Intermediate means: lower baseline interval 8.9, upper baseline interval 10.1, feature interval 7.86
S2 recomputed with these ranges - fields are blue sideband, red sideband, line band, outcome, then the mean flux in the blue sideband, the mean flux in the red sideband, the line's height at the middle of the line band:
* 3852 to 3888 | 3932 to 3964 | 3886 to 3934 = 0.07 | 8.73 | 8.92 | 8.83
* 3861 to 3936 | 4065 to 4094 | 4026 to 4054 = -0.14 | 8.38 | 8.77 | 8.68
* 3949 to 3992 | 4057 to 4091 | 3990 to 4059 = -0.25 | 8.43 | 9.07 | 8.76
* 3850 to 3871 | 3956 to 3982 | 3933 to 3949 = -0.13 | 9.2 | 7.36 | 7.83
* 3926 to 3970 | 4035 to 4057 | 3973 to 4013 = -0.24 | 8.32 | 9.76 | 8.98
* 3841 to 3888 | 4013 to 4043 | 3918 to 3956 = 0.06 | 8.56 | 10.1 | 9.23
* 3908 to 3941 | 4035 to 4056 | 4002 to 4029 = -0.22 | 8.42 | 9.76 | 9.43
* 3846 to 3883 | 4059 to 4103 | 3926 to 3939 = 0.20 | 8.91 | 8.82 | 8.88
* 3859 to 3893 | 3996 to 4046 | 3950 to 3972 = 0.25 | 8.41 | 11.3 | 10.1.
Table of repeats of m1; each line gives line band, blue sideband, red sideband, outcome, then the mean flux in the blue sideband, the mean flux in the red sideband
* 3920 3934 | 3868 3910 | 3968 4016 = 2.0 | 8.27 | 10.6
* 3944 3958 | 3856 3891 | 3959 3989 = -3.8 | 8.53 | 7.72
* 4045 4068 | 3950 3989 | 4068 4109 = -3.3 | 8.24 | 8.56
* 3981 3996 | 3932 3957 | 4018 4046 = -0.8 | 9.15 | 9.98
